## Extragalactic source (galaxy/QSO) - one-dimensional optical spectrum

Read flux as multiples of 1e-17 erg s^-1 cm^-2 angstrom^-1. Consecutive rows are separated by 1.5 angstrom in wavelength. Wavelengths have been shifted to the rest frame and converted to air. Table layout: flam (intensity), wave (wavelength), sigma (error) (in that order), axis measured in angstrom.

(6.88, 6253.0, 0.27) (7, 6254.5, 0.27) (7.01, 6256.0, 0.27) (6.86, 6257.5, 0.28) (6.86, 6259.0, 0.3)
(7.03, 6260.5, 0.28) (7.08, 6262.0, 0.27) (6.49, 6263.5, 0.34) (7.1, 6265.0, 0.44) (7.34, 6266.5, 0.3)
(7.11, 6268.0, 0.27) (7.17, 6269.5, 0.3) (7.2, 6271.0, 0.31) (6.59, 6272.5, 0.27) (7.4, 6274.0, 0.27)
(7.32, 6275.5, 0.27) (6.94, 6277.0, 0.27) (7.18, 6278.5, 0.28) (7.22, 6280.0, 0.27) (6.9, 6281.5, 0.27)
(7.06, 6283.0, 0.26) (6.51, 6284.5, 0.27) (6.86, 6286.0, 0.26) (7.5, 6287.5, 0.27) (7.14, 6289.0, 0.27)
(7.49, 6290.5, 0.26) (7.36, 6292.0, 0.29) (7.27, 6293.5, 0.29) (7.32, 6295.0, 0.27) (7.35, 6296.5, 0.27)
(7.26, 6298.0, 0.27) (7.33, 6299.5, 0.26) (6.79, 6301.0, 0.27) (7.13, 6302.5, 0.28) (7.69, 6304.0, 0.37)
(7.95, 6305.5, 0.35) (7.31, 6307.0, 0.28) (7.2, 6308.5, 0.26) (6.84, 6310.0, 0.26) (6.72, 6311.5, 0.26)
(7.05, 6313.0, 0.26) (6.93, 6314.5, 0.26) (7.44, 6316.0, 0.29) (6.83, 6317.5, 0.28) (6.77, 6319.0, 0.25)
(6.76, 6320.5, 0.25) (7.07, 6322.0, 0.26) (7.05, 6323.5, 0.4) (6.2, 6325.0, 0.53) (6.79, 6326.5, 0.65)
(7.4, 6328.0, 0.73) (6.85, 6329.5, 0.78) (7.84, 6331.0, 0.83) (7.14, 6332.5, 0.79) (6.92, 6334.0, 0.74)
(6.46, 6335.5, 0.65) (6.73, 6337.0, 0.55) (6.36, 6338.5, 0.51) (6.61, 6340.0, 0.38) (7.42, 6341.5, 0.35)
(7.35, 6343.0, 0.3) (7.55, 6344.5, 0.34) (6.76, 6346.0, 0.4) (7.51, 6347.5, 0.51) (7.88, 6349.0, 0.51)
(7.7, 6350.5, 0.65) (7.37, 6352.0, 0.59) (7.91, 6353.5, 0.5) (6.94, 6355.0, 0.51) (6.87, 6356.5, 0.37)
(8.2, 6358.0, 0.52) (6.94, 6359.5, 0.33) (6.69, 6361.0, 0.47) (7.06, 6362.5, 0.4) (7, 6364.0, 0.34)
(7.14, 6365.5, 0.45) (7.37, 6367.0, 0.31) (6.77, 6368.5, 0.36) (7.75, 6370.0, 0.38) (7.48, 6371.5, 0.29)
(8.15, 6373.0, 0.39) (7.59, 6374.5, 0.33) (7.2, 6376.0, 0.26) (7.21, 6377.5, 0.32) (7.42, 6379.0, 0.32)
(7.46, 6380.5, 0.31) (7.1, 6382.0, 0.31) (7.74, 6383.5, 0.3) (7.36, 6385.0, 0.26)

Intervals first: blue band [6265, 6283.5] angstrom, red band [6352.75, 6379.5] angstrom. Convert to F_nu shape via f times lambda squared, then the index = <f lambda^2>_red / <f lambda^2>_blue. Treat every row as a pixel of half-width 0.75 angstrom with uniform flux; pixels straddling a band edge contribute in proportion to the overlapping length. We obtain 1.1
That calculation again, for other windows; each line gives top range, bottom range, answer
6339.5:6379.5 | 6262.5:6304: 1.05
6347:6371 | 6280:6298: 1.04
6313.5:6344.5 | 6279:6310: 0.97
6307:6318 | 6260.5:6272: 1.01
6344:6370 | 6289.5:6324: 1.03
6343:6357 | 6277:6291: 1.07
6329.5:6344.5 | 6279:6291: 1.01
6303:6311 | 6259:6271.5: 1.06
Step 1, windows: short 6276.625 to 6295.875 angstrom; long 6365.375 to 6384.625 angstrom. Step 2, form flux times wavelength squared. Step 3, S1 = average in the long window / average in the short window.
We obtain 1.07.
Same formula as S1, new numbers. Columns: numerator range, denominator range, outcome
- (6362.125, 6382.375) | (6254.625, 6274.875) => 1.08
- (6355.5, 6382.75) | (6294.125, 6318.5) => 1.03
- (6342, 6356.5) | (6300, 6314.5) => 1.05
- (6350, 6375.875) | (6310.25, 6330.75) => 1.07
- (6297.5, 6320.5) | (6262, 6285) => 1.02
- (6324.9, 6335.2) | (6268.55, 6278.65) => 1.01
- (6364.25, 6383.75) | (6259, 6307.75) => 1.06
